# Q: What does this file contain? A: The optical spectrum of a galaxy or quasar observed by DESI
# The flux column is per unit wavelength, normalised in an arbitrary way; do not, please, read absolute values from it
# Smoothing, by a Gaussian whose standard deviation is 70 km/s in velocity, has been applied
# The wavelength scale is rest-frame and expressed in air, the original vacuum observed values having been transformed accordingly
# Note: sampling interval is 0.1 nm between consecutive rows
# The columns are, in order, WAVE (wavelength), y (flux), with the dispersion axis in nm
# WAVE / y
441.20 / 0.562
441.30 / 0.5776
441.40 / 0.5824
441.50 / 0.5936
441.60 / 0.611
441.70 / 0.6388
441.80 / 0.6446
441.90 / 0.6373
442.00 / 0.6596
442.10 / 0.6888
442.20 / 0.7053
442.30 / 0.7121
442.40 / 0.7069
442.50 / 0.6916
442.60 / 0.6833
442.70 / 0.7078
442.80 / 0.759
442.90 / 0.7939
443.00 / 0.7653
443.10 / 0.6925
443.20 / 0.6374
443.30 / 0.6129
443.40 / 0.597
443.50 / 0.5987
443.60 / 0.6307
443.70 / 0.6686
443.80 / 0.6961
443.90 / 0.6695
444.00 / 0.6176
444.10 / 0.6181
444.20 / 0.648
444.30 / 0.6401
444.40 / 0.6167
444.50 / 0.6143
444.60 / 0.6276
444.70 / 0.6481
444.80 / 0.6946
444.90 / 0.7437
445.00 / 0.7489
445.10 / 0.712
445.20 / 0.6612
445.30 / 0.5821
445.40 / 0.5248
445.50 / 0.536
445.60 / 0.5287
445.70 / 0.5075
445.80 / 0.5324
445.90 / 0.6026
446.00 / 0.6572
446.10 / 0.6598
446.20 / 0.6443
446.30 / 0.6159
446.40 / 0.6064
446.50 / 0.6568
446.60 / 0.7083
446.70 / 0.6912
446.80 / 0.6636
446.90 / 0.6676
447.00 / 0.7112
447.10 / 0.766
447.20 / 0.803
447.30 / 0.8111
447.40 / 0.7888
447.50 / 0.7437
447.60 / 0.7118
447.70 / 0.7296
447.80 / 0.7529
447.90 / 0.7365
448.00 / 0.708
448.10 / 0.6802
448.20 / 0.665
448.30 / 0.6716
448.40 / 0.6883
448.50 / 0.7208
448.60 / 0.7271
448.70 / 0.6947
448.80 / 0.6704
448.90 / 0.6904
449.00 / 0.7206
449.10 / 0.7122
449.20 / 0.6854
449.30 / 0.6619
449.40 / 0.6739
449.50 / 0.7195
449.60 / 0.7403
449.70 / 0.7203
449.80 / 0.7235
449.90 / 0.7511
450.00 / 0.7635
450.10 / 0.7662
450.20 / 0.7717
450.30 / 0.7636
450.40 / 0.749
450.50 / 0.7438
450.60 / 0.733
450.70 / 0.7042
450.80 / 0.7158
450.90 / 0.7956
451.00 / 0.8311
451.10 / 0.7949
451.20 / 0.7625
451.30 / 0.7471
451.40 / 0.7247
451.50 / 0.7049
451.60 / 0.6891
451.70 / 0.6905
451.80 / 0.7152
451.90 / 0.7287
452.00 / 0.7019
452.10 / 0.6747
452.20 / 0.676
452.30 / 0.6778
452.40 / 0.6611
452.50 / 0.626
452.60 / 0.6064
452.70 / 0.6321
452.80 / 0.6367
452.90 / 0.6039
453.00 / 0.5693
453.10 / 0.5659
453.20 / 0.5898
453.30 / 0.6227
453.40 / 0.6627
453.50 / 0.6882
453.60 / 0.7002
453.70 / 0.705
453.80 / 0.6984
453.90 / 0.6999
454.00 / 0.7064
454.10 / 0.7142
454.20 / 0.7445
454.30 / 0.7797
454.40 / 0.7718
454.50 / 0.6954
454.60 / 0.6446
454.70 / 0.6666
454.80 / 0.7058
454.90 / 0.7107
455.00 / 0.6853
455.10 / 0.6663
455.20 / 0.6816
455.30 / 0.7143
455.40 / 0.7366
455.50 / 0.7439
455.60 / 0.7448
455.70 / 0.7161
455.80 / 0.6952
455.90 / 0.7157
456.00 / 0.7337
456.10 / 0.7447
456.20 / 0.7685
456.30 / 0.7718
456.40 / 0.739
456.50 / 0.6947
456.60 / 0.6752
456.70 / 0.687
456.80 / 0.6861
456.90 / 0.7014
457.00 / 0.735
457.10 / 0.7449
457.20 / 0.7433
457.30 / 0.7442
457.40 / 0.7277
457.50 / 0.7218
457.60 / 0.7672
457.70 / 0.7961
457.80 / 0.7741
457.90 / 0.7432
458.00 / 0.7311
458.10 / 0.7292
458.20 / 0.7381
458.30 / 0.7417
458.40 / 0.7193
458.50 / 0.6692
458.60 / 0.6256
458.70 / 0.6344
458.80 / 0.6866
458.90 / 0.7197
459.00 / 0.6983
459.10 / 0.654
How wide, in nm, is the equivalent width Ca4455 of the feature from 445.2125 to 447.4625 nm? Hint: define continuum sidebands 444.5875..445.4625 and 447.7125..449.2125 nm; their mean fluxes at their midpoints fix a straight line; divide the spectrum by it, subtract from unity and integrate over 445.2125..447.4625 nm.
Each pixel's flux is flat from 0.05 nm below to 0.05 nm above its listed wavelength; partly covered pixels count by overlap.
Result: 0.09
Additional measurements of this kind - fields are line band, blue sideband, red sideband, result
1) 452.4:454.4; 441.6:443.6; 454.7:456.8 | 0.13 nm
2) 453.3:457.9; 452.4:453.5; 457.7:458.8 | -0.37 nm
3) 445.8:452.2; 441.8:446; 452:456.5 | -0.41 nm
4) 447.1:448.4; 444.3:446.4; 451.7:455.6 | -0.19 nm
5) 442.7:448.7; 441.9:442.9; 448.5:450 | 0.30 nm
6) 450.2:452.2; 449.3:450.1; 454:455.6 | -0.04 nm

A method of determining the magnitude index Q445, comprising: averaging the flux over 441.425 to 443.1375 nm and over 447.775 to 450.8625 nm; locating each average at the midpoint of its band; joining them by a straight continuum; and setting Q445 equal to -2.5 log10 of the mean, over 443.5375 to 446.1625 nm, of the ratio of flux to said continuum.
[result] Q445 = 0.11 mag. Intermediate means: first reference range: 0.686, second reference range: 0.717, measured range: 0.63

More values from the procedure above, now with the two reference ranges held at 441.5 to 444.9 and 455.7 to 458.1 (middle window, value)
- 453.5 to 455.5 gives 0.020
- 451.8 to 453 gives 0.086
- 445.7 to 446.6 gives 0.099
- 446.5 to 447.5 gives -0.073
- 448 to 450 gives -0.015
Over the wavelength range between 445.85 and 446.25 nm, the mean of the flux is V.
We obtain 0.641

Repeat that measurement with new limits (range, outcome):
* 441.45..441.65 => 0.602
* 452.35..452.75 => 0.631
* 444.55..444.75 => 0.638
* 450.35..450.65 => 0.742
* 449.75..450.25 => 0.755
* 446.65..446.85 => 0.677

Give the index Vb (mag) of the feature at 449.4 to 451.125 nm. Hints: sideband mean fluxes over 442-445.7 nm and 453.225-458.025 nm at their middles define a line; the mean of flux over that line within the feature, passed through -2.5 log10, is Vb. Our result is -0.09 mag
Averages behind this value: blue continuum 0.658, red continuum 0.717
